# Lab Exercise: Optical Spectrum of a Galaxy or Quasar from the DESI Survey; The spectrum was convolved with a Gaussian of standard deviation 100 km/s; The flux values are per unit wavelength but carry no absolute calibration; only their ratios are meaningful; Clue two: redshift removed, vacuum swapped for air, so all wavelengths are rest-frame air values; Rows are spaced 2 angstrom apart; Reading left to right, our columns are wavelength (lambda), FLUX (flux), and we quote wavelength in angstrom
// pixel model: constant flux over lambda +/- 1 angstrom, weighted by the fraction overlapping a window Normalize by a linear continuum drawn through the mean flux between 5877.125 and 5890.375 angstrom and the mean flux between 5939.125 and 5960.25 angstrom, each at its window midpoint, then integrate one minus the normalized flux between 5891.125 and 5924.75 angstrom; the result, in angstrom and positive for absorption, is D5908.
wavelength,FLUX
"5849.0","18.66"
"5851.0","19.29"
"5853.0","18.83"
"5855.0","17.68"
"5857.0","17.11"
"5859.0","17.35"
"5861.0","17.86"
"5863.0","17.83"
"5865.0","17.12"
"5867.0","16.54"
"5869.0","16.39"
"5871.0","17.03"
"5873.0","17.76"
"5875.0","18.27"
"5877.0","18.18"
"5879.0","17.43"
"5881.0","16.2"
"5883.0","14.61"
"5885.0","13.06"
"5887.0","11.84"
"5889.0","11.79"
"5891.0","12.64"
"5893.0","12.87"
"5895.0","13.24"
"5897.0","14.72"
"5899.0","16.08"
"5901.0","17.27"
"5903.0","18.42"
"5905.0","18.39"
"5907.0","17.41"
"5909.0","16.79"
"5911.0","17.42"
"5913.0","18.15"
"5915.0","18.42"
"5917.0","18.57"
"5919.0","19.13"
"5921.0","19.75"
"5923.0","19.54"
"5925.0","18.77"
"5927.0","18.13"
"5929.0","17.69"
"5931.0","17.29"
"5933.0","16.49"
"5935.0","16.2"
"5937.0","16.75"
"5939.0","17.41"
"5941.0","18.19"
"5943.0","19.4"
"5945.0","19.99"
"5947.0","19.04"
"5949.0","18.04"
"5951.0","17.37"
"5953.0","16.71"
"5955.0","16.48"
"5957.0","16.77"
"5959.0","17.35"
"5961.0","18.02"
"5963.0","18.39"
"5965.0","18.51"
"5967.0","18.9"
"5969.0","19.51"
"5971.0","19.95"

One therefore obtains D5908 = -3.1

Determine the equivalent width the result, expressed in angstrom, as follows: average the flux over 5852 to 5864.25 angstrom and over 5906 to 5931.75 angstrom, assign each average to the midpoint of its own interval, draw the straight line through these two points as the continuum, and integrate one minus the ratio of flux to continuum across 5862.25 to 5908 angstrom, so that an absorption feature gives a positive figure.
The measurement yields 5.4 angstrom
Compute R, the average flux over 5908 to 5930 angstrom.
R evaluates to 18.4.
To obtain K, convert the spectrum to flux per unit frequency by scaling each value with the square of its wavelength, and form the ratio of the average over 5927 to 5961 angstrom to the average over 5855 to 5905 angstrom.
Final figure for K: 1.1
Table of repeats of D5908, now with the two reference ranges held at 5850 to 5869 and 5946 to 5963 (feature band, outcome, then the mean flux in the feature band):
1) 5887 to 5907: 3.0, 15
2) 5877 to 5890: 2.3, 14.5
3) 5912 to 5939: -0.7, 18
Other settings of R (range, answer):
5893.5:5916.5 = 16.9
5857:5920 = 16.4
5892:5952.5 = 17.6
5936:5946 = 18.3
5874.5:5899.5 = 14.6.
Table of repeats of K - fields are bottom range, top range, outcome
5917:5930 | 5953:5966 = 0.94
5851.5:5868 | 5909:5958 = 1.05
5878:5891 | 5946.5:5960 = 1.26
